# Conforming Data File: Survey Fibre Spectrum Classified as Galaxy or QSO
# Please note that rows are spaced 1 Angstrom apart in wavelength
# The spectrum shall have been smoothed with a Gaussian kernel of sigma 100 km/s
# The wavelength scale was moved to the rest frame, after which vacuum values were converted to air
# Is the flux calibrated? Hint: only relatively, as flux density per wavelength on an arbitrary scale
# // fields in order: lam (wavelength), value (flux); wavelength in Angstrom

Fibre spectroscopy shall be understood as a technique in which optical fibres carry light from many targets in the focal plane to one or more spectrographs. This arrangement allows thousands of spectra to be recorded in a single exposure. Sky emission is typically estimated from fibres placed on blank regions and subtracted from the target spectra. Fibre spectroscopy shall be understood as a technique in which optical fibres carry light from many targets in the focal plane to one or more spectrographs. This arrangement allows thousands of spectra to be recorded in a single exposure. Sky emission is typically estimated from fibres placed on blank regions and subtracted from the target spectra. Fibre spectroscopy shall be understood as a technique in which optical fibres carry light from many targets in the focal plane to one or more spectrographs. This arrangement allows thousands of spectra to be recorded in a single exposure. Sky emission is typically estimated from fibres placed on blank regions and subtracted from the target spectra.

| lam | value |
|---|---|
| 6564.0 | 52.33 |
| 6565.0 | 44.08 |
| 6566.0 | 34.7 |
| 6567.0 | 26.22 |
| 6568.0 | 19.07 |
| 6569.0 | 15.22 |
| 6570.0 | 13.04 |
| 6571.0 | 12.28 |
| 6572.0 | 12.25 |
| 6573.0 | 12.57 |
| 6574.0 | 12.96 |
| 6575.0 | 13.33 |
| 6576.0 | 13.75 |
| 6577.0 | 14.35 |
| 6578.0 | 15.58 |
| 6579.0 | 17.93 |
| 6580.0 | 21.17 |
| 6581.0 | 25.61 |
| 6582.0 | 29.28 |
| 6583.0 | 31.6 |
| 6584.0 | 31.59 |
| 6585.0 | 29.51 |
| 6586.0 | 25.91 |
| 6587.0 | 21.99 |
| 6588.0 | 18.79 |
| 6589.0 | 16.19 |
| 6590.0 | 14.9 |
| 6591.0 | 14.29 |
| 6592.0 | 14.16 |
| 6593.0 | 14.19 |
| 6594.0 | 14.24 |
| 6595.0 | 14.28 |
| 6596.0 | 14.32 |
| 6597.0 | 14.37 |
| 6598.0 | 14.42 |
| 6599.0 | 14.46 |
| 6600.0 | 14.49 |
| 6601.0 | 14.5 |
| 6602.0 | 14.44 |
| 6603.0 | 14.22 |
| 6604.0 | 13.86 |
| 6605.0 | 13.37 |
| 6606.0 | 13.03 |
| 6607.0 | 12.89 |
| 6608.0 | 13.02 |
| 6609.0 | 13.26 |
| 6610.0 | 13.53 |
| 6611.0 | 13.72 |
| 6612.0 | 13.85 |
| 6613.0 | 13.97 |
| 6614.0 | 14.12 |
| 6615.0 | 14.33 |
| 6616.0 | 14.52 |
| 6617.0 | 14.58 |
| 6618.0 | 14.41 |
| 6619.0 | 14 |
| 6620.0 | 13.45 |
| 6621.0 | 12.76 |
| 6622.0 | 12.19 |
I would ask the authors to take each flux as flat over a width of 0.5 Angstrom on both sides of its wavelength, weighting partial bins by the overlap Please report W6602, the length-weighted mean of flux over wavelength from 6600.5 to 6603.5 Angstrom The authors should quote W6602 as 14.4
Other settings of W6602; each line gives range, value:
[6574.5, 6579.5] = 15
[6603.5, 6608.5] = 13.2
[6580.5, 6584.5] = 29.5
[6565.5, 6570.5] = 21.6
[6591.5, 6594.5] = 14.2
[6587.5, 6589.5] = 17.5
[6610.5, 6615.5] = 14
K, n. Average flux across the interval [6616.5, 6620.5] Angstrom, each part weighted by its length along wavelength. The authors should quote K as 14.1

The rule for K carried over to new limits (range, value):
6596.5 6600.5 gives 14.4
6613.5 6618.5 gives 14.4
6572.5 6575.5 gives 13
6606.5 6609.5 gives 13.1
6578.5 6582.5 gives 23.5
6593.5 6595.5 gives 14.3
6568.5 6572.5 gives 13.2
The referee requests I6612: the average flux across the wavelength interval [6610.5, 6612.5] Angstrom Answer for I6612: 13.8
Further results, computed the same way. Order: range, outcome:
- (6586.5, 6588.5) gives 20.4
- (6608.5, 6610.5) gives 13.4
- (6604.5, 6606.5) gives 13.2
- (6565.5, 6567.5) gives 30.5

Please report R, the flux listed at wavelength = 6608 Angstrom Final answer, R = 13.02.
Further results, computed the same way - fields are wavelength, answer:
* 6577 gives 14.35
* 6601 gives 14.5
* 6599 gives 14.46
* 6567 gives 26.22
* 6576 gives 13.75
